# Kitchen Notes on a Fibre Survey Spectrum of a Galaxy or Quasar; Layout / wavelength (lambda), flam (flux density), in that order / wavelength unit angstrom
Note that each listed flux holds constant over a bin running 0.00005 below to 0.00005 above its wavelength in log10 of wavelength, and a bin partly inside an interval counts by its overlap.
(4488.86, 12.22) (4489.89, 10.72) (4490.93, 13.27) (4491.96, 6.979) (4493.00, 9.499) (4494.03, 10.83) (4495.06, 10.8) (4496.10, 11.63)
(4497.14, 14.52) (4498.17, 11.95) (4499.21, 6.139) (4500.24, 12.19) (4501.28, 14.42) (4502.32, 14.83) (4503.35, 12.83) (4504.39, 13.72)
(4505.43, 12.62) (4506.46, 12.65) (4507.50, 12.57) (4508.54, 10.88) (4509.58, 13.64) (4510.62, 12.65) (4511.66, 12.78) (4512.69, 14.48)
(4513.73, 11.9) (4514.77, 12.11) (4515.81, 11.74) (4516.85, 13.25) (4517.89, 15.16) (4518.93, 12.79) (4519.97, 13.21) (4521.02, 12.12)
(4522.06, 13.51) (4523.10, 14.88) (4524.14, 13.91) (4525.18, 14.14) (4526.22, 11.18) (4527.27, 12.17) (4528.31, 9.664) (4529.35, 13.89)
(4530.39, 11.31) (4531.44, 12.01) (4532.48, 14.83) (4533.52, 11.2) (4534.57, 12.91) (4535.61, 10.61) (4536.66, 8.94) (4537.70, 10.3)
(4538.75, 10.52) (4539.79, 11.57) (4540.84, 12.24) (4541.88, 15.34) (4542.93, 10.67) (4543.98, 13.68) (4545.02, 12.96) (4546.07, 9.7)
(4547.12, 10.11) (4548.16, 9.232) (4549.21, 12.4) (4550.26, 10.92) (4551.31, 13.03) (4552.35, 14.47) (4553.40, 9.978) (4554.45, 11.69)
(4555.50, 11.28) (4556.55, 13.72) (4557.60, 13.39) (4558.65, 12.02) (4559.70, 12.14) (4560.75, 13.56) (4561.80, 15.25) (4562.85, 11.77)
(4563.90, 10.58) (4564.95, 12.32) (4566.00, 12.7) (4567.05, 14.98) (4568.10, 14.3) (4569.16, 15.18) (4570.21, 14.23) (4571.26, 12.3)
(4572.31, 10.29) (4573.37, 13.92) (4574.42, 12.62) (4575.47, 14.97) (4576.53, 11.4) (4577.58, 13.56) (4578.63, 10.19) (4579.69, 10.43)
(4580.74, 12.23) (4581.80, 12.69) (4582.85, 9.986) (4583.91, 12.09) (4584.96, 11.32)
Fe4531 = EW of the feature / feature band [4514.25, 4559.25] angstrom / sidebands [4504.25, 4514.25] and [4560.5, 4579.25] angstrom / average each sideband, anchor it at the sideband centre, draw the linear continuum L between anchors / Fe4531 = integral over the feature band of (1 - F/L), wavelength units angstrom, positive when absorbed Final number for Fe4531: 2.3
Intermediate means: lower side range 12.8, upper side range 13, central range 12.2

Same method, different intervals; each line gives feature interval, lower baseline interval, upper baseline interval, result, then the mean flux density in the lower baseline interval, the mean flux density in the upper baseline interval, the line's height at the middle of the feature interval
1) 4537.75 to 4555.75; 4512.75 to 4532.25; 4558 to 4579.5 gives 1.6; 12.8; 12.9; 12.8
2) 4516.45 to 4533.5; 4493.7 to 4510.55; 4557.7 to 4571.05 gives -0.4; 12.3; 13.2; 12.6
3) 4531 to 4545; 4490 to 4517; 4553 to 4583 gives 0.5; 12.1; 12.6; 12.3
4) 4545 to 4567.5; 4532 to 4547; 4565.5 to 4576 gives 1.0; 11.8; 13.5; 12.7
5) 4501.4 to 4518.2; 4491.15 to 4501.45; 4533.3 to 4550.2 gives -3.0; 10.8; 11.4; 11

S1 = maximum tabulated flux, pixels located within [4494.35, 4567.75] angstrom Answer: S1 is 15.34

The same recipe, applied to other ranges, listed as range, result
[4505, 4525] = 15.16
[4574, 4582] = 14.97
